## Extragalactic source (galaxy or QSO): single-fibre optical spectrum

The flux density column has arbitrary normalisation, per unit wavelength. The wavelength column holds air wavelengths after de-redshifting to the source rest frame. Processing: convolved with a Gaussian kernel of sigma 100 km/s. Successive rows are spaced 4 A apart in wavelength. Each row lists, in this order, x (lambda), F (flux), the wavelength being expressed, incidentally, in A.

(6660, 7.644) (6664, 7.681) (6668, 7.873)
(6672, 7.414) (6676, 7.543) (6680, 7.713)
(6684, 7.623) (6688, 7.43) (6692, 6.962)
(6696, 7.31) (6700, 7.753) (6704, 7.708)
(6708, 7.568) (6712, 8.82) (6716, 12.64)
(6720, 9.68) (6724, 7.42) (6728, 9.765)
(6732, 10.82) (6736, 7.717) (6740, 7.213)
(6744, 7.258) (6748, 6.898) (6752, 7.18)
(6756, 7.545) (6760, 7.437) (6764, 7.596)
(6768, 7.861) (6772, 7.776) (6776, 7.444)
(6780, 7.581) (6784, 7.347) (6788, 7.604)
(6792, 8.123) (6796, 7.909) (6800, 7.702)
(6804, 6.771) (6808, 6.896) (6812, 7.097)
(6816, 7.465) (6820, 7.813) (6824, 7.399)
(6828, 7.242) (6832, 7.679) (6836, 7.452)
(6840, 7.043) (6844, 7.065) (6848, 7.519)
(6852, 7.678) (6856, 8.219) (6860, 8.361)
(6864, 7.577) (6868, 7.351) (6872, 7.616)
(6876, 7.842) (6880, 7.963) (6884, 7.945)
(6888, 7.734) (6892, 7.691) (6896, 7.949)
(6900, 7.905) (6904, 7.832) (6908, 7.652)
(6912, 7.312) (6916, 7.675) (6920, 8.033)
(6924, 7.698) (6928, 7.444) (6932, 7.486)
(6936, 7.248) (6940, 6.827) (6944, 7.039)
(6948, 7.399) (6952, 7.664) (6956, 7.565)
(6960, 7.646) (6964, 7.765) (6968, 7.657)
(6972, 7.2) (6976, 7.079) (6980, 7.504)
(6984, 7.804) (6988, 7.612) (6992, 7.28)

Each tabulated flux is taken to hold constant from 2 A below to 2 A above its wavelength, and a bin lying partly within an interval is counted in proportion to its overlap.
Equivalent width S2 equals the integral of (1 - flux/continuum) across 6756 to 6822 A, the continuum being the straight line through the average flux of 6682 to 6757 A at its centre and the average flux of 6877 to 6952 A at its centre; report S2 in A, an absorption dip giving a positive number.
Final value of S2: 3.73 A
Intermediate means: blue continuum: 8.18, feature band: 7.53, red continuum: 7.61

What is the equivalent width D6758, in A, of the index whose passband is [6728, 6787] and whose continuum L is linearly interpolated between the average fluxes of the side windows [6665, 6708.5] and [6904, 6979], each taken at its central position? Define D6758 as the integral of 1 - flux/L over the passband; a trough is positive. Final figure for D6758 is -1.9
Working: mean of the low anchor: 7.54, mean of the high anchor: 7.48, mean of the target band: 7.76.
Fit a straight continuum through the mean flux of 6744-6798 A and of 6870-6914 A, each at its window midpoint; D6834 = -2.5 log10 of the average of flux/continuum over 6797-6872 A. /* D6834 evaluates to 0.03 mag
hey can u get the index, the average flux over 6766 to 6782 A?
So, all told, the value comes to 7.67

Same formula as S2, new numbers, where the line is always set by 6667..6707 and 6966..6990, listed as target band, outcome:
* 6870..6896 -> -1.1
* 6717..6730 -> -3.0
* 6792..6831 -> 0.5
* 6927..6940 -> 0.3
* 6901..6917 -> -0.3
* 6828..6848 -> 0.5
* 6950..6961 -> -0.2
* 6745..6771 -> 0.3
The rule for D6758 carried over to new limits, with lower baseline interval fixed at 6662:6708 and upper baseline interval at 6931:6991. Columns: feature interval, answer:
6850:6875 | -1.1 A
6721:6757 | -2.5 A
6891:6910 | -0.9 A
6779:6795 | -0.4 A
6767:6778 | -0.2 A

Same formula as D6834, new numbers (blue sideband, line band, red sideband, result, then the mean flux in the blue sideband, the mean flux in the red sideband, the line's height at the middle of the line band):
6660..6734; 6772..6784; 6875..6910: 0.08 mag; 8.3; 7.83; 8.11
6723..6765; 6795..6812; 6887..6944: 0.08 mag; 7.91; 7.58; 7.8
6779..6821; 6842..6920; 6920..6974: -0.04 mag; 7.47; 7.46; 7.46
